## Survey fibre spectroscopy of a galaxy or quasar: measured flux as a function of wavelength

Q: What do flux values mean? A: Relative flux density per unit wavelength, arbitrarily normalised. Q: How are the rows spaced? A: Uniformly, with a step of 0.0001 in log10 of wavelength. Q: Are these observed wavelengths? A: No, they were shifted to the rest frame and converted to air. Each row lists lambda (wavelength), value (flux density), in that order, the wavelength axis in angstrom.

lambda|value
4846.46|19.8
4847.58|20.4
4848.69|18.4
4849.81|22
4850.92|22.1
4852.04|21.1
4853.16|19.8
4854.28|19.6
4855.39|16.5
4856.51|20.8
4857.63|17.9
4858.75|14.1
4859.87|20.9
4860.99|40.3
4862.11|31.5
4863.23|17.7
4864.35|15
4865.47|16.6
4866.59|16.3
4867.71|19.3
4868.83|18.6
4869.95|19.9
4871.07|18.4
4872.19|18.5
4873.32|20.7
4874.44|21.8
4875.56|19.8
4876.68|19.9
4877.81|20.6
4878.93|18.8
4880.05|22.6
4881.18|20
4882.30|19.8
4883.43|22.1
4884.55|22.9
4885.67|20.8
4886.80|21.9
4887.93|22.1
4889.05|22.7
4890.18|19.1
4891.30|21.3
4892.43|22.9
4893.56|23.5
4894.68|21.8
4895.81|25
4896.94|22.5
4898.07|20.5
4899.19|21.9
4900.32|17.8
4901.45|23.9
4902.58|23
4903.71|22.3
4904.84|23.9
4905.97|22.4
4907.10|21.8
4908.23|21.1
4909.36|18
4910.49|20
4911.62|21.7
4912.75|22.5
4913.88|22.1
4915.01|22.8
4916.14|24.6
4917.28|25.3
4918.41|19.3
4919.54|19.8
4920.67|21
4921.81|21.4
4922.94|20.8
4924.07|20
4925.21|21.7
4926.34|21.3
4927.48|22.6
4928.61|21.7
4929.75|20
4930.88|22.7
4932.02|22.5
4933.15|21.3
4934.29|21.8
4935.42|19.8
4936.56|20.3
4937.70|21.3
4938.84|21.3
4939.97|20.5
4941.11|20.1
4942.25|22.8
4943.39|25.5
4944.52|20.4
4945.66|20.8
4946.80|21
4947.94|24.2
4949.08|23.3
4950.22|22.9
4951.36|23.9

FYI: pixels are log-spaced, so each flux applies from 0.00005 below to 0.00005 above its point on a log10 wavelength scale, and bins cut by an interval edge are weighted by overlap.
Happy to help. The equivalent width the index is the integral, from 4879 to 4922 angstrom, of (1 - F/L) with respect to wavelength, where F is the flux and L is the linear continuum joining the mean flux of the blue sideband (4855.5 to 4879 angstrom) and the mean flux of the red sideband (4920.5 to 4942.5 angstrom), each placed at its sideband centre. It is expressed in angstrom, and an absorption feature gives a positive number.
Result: -2.0 angstrom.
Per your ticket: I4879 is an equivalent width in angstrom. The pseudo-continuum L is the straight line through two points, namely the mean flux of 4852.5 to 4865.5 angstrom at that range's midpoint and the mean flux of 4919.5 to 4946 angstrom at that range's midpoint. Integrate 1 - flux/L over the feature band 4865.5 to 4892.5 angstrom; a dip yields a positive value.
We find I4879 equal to 1.03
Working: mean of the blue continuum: 21.1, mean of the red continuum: 21.3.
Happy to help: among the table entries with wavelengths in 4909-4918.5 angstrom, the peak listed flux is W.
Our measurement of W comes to 25.3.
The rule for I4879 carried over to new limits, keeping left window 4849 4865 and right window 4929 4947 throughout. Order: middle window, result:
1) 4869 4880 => 0.7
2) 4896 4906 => -0.4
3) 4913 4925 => -0.2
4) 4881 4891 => 0.0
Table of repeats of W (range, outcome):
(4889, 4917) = 25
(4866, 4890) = 22.9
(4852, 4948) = 40.3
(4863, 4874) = 20.7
